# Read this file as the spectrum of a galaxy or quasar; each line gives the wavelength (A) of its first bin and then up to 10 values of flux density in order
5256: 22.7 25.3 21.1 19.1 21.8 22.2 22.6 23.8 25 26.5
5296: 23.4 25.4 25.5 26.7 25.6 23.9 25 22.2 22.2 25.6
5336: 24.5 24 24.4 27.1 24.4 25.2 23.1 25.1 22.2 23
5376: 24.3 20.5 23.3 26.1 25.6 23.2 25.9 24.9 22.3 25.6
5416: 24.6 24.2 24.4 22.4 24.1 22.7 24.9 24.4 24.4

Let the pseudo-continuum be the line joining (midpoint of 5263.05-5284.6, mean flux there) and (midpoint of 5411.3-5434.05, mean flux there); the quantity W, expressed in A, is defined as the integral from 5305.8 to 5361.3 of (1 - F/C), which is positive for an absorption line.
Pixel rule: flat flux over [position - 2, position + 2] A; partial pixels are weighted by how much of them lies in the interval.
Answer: -4.7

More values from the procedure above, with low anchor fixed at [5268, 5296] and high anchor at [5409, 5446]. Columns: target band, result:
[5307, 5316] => -0.81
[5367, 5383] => 0.83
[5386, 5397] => -0.56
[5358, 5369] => 0.08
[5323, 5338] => -0.10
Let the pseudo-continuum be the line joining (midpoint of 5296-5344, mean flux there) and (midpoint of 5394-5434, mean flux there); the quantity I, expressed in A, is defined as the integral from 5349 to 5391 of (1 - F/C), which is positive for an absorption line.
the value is 0.9 A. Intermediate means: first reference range 24.5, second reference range 24.2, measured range 23.8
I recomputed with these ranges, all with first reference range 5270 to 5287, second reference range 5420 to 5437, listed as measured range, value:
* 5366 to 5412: -1.0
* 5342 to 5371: -1.6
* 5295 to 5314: -2.1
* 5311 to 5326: -0.7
